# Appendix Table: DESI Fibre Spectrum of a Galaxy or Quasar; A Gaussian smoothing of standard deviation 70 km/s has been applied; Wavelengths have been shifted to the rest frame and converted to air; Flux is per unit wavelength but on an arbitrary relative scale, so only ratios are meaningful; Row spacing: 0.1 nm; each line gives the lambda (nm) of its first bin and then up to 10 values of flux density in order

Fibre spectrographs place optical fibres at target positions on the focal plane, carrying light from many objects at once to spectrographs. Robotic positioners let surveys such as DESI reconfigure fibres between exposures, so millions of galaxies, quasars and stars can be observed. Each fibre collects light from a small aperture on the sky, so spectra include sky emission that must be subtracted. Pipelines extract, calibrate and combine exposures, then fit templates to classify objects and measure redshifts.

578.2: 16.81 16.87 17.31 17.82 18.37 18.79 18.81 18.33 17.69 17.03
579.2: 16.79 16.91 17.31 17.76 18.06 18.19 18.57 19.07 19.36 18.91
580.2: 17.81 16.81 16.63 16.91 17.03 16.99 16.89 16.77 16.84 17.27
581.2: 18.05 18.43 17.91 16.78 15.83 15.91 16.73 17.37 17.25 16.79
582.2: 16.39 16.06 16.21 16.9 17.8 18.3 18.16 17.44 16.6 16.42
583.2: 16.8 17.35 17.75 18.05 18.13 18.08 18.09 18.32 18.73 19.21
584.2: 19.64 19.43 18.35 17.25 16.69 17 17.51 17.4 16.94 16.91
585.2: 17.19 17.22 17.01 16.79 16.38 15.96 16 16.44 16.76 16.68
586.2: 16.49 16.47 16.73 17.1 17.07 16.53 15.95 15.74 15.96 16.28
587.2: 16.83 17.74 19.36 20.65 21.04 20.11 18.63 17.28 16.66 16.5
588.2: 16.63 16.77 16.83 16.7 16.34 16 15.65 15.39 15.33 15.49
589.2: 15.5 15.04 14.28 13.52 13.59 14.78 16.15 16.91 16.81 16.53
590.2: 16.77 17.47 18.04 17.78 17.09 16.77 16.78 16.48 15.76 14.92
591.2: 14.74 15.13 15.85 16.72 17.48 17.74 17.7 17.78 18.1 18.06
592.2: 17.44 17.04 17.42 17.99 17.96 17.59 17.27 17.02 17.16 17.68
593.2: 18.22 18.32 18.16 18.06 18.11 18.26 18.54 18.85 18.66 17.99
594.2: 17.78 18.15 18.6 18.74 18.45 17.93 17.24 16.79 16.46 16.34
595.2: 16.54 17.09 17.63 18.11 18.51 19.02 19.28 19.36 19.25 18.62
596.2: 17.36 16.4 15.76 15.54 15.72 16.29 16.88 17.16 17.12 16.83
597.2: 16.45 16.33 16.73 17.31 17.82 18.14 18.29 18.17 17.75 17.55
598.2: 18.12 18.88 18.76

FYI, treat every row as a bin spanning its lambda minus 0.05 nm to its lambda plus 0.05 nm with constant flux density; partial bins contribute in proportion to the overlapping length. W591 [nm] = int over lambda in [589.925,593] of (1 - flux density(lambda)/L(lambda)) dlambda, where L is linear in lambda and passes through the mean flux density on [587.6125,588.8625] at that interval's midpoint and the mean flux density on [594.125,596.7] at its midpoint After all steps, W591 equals 0.06 nm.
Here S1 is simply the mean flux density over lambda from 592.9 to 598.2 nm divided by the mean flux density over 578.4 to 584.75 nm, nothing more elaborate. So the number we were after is 1.00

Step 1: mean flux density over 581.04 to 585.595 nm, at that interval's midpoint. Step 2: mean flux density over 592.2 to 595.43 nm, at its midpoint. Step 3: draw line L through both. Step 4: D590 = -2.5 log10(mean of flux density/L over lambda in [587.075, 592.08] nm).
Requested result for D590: 0.06 mag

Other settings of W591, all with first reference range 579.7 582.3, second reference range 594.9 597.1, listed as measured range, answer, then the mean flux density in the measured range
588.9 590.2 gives 0.146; 15.4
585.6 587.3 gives 0.084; 16.5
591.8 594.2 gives -0.078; 17.9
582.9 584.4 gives -0.061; 18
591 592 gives 0.048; 16.5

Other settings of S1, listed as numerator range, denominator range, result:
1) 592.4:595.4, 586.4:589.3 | 1.05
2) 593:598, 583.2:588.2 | 1.01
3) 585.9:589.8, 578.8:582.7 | 0.96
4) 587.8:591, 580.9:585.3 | 0.93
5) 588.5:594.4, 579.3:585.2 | 0.96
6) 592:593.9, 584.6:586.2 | 1.06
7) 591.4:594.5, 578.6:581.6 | 1.01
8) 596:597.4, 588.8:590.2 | 1.09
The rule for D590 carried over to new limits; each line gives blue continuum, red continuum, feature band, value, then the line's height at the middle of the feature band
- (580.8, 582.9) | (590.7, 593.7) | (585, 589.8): 0.04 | 17.2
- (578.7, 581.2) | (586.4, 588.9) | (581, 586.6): 0.01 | 17.4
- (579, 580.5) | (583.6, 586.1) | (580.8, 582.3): 0.04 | 17.7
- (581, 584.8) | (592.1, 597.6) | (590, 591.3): 0.06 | 17.6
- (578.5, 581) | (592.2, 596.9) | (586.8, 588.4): 0.00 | 17.7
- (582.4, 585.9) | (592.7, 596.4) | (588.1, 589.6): 0.13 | 17.7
